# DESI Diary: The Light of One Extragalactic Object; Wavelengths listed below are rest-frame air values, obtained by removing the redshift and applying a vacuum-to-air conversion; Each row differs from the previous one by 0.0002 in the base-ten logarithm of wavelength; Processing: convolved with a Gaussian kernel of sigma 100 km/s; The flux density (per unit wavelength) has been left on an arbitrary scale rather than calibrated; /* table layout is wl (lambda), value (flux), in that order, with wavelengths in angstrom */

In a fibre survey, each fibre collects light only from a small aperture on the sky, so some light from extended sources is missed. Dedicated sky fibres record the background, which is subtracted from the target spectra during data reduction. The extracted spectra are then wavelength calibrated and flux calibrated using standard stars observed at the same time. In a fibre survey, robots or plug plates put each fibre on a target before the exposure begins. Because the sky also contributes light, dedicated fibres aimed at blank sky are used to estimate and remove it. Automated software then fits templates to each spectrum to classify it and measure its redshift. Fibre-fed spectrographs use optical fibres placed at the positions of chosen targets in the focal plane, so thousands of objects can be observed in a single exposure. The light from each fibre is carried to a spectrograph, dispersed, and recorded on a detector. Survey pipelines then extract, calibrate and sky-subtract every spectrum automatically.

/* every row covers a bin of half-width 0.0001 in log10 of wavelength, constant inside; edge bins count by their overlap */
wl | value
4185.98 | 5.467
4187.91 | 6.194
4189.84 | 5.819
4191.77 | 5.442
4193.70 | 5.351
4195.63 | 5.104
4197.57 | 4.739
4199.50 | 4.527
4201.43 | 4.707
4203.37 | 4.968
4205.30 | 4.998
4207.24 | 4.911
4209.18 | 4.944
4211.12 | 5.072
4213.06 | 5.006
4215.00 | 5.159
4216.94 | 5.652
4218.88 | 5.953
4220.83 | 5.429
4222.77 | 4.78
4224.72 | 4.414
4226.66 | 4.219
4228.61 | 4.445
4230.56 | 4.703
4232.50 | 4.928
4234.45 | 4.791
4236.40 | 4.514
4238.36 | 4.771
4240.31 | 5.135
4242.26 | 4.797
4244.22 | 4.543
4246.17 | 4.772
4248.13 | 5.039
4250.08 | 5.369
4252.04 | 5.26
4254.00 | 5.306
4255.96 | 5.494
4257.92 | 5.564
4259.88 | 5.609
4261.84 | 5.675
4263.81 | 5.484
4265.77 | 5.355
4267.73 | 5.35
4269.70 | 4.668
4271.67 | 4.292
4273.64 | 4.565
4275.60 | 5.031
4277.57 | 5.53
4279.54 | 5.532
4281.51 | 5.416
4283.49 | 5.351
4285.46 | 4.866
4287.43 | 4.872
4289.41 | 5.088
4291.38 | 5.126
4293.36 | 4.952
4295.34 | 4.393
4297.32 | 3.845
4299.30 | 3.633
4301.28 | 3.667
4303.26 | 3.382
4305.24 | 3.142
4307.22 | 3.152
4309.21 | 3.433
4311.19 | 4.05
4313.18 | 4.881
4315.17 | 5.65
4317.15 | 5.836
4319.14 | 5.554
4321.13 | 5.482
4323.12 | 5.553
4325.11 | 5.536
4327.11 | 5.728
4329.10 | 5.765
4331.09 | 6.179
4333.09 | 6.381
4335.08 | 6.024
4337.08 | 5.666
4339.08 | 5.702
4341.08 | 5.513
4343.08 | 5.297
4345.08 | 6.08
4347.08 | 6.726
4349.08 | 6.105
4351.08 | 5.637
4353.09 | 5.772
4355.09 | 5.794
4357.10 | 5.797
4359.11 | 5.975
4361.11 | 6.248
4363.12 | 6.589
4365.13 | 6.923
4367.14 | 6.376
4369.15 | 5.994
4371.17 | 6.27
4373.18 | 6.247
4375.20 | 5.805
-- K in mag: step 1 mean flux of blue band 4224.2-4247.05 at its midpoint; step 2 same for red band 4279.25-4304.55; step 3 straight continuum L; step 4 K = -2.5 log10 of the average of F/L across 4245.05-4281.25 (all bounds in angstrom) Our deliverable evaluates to -0.13 mag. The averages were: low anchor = 4.68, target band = 5.22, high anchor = 4.58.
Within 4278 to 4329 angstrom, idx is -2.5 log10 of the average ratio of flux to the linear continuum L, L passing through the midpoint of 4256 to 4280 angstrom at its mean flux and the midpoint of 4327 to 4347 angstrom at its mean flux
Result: 0.17 mag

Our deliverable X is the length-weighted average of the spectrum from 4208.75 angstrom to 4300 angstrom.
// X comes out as 5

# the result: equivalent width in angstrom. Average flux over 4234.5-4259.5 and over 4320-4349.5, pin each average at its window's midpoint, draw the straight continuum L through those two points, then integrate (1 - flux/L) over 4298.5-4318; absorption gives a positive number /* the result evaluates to 5.3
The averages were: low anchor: 5.05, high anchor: 5.84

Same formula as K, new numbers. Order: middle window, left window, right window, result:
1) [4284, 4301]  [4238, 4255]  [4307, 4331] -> 0.12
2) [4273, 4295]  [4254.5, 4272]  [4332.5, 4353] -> 0.07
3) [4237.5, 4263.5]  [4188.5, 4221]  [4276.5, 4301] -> -0.04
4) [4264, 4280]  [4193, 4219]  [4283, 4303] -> -0.09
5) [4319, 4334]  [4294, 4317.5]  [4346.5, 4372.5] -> -0.19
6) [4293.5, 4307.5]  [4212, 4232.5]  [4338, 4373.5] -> 0.45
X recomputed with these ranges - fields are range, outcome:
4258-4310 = 4.69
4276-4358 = 5.17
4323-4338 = 5.87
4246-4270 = 5.34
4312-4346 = 5.69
